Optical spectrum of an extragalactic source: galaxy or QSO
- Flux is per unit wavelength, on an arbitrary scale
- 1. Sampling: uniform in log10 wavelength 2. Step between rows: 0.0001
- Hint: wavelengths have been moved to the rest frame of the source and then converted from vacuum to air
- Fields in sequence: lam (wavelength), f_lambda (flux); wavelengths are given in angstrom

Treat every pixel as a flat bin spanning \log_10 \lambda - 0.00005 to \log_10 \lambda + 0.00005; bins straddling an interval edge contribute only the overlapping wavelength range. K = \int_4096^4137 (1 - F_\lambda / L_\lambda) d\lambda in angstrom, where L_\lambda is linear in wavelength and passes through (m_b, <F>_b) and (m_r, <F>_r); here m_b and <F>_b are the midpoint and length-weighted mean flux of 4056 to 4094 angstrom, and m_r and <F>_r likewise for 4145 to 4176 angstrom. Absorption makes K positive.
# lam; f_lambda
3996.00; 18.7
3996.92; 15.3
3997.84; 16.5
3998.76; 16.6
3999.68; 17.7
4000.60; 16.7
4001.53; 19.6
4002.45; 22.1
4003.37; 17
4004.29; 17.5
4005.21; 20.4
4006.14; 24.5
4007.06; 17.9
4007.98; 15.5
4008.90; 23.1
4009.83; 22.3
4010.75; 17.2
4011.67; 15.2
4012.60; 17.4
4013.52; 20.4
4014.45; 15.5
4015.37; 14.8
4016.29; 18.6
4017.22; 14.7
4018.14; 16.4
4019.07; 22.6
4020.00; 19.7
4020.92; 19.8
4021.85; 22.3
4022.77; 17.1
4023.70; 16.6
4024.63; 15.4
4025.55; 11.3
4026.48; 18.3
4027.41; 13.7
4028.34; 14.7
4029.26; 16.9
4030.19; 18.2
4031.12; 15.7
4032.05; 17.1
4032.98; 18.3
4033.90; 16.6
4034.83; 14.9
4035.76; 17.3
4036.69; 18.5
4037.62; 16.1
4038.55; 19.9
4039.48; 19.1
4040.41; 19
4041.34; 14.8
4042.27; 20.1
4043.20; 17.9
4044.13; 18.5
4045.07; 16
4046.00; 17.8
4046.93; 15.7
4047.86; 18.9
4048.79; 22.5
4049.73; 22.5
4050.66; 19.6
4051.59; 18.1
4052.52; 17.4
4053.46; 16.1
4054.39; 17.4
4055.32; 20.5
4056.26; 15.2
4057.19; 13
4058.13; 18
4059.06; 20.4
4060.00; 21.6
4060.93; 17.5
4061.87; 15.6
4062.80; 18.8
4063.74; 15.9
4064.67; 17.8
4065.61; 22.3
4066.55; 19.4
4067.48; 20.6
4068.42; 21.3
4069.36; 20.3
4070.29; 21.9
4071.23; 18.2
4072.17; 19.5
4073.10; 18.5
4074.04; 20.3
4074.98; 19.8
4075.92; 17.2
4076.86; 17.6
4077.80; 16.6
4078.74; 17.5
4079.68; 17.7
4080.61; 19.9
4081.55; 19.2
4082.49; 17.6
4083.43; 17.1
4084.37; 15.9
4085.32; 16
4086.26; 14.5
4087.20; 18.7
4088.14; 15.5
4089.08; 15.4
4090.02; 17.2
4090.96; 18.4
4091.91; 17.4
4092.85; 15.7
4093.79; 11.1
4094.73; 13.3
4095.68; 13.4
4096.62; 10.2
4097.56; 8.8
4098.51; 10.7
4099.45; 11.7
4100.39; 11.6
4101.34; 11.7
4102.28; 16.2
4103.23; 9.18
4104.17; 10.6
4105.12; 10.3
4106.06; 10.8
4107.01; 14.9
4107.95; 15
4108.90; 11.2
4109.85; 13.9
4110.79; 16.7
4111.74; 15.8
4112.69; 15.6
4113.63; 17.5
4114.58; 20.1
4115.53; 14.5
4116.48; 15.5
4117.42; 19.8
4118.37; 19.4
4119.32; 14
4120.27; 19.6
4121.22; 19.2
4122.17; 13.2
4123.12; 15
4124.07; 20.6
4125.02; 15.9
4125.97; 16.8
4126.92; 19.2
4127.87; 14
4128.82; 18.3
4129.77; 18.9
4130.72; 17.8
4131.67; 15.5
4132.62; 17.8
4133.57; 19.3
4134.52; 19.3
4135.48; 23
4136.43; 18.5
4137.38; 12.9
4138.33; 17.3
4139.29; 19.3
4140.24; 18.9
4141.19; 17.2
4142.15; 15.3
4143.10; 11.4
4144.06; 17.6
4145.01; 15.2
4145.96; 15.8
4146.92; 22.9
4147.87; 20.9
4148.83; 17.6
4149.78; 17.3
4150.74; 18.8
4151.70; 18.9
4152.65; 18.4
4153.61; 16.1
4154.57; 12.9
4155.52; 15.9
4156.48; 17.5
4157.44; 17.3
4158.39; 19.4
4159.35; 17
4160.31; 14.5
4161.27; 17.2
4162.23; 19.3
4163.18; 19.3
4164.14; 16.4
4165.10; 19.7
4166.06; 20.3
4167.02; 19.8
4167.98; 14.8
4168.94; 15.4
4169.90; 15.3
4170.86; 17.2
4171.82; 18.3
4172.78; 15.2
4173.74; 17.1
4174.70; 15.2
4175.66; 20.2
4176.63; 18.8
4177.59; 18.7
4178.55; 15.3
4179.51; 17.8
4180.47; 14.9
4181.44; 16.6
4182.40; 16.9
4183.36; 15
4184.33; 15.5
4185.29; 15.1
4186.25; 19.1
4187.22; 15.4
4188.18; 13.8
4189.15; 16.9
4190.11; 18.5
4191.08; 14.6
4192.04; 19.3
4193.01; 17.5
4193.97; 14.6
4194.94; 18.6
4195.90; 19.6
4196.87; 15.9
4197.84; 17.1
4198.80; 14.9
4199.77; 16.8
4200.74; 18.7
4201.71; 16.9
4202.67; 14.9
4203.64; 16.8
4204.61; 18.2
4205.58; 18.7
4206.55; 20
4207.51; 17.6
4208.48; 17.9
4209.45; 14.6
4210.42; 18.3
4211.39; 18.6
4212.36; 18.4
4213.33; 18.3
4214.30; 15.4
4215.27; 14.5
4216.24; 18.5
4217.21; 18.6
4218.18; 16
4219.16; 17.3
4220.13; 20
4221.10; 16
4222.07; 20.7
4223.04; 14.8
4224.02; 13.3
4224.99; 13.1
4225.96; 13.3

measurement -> 5.1 angstrom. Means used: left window 17.9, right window 17.5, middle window 15.5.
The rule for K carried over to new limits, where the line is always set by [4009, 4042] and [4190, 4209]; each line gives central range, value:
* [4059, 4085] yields -2.0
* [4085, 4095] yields 0.9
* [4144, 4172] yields -0.3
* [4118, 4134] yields 0.1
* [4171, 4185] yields 0.4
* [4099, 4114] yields 3.5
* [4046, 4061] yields -0.9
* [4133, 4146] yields 0.1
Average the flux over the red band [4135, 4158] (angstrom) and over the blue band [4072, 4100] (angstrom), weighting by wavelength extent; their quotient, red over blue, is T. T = 1.08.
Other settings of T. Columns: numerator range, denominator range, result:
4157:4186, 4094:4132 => 1.15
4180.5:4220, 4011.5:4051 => 0.97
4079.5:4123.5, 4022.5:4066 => 0.86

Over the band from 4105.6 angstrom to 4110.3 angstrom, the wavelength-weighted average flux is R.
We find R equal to 13.1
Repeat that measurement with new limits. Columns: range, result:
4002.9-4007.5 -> 19.5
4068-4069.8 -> 20.8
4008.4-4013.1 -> 19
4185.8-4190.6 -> 16.7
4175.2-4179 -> 18.2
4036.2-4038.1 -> 17.3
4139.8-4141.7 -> 18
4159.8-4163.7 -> 17.6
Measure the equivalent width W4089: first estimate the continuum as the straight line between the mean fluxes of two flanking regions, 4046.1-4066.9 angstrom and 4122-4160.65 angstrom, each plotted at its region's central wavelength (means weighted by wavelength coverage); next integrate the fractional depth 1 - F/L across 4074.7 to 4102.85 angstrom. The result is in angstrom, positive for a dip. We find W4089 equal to 4.0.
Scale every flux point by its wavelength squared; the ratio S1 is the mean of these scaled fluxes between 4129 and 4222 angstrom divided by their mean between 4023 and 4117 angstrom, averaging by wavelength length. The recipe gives 1.1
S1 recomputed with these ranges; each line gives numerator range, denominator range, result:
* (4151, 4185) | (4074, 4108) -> 1.19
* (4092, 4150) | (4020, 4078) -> 0.91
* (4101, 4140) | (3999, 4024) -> 0.92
